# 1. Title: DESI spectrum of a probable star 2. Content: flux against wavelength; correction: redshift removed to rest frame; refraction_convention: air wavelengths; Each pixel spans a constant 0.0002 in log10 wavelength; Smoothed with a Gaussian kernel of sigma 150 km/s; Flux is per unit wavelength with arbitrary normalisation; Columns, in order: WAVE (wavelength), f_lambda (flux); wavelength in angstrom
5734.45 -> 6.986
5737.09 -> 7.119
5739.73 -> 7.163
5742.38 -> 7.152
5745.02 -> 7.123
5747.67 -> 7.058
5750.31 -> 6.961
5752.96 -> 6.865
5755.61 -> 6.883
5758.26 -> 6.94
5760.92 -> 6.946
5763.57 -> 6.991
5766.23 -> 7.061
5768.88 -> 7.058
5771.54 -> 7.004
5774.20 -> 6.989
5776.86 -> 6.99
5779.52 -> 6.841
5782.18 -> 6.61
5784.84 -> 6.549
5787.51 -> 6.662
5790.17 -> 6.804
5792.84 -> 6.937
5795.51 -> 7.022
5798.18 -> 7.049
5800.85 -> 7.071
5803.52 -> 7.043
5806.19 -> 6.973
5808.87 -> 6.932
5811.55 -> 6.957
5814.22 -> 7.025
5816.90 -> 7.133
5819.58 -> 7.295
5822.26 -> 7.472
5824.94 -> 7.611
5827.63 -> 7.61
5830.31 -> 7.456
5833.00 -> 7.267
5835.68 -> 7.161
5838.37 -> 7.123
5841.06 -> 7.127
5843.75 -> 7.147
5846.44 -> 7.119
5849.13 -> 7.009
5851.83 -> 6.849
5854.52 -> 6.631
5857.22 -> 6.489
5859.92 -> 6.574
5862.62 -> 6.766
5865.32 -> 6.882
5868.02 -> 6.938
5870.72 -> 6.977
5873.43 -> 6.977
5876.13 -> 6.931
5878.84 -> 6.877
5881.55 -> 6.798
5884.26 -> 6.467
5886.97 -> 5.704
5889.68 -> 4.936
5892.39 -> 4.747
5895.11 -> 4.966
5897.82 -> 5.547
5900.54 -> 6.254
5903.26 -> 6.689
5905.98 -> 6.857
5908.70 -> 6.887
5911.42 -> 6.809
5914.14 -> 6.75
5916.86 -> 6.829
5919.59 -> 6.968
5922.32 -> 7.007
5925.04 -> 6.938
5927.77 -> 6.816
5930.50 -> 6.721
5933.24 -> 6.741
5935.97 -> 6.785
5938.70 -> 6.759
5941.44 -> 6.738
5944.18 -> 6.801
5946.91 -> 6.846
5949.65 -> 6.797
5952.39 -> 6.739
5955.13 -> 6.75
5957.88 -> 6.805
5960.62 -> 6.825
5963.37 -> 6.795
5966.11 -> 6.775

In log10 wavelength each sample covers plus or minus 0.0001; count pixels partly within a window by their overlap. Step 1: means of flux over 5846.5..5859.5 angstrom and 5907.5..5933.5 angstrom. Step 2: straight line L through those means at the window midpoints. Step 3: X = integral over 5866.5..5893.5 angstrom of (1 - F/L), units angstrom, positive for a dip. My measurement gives 1.8 angstrom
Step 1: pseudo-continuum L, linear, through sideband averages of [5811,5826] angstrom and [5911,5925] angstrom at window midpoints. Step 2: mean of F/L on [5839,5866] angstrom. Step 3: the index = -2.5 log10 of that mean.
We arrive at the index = 0.04 mag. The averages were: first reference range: 7.26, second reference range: 6.89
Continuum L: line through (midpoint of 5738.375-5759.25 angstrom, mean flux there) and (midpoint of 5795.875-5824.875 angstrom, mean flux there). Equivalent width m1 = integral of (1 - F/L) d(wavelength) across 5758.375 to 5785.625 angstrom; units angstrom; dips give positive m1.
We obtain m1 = 0.6 angstrom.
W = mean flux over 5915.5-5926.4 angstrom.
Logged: 6.94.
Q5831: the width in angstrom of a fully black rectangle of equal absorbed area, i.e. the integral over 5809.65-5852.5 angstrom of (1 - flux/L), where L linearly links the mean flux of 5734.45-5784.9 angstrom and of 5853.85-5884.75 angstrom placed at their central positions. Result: -2.3 angstrom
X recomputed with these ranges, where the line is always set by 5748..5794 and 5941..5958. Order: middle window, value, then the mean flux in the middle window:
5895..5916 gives 1.1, 6.44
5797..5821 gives -0.7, 7.05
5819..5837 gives -1.5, 7.42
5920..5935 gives -0.1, 6.85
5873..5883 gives -0.1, 6.88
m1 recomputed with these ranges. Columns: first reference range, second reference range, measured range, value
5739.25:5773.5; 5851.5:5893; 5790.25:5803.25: -0.3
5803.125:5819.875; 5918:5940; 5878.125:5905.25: 4.0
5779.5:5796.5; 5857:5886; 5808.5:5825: -1.0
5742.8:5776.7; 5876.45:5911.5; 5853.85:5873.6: -1.4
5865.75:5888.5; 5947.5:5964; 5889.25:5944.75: 2.2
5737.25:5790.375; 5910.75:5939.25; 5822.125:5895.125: 1.3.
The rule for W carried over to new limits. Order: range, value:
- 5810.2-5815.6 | 6.99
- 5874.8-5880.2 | 6.9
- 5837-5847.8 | 7.13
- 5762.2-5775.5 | 7.02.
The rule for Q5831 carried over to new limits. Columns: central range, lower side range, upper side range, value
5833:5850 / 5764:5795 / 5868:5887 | -0.8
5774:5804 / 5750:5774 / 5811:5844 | 0.9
